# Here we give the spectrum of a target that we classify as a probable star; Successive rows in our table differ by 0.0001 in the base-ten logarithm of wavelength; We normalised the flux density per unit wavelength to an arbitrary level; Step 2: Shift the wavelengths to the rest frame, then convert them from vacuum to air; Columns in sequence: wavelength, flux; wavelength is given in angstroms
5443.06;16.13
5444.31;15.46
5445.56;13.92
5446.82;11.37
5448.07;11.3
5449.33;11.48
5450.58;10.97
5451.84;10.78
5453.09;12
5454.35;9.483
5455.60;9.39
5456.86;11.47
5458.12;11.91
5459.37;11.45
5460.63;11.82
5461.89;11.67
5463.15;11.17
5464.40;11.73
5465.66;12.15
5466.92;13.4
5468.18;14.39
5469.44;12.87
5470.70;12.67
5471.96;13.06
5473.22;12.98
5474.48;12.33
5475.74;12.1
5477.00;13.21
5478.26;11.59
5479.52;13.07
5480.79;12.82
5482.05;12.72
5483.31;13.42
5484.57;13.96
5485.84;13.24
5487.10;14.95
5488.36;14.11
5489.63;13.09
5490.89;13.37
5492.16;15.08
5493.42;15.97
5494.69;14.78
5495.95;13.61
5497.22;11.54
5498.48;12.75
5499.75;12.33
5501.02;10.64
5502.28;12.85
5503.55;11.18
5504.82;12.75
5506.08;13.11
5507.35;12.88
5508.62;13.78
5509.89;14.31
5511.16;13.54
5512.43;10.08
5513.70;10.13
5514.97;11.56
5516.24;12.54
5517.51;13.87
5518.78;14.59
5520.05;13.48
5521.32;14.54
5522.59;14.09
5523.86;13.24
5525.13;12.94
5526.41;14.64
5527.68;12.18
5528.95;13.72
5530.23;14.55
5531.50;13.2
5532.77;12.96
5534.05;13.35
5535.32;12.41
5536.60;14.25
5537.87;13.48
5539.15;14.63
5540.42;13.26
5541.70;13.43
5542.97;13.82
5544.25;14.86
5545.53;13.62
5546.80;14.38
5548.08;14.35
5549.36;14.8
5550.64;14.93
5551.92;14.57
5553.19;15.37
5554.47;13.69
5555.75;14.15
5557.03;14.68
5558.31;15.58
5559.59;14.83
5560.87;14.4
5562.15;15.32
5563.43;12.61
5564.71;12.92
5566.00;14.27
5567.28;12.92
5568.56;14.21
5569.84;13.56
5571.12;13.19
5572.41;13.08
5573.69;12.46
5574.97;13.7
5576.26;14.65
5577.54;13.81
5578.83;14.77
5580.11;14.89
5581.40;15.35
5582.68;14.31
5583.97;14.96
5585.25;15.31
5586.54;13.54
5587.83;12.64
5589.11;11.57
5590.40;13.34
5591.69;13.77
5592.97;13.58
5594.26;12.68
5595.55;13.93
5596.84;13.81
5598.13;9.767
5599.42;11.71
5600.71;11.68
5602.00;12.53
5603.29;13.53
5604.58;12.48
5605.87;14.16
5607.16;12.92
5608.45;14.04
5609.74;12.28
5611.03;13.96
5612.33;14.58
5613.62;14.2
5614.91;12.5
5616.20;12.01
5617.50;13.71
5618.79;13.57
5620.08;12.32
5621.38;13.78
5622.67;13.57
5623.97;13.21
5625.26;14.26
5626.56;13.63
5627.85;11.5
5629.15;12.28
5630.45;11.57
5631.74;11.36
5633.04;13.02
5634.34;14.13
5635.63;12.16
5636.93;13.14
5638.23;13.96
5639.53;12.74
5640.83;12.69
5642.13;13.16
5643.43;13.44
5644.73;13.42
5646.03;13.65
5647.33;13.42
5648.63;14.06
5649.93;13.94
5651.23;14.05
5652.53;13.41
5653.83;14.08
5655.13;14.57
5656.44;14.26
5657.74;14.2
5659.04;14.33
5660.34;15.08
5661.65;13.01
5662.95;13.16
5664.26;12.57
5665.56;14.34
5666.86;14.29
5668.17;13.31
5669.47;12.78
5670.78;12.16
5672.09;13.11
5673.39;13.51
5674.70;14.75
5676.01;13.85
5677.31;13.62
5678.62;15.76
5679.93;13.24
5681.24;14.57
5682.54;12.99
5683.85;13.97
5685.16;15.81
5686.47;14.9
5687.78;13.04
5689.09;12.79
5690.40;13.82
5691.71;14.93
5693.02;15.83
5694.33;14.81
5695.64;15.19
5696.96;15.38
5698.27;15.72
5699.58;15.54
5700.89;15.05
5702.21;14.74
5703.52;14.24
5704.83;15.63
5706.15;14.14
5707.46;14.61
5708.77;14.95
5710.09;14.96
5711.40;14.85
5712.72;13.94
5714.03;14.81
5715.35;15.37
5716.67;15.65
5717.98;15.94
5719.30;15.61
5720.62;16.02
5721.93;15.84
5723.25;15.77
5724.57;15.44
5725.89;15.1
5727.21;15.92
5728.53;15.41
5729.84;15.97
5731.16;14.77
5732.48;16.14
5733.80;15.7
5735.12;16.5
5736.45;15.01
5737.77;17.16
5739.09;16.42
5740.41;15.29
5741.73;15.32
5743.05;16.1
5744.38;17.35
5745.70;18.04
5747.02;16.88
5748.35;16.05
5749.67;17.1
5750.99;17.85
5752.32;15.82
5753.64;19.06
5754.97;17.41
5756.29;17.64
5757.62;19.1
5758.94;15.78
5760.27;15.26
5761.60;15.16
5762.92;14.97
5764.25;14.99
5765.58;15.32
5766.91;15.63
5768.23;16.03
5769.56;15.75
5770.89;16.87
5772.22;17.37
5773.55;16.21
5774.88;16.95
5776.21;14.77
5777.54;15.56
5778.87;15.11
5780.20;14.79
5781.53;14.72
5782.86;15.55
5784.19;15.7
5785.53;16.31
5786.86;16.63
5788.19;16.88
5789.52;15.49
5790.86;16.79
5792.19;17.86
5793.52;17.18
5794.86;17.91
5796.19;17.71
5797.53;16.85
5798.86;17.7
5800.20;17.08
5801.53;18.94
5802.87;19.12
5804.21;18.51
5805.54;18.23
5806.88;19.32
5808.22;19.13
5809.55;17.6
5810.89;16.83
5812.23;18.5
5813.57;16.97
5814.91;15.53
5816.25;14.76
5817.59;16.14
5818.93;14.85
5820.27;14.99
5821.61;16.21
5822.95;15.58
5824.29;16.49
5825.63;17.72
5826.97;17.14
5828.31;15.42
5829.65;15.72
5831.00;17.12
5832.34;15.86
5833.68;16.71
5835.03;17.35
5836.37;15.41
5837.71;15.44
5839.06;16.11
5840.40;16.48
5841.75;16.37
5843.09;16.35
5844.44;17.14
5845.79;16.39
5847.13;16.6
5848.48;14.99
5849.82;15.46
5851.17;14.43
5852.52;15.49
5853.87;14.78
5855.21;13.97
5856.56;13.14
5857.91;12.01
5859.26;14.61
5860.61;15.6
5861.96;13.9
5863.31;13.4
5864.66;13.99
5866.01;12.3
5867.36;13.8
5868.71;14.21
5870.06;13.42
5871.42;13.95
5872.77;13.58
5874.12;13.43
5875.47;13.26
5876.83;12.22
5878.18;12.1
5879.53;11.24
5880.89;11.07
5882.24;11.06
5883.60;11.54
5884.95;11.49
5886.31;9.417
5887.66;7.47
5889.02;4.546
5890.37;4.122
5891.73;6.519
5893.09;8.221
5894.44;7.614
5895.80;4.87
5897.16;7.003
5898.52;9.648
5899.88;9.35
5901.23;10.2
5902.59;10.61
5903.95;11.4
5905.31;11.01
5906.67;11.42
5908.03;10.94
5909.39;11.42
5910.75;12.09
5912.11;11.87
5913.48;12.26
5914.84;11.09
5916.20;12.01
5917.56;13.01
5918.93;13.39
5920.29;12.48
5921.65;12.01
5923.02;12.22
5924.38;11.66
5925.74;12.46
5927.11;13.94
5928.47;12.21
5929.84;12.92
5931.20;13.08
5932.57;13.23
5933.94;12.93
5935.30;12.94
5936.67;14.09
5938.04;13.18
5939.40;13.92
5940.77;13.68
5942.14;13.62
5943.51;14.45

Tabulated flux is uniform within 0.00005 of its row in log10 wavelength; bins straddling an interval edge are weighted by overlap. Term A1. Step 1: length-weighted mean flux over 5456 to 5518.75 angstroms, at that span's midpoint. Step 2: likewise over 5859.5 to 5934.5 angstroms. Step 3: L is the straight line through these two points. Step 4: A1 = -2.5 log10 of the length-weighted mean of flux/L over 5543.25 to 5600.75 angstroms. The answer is -0.11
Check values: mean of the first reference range 12.8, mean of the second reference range 11.4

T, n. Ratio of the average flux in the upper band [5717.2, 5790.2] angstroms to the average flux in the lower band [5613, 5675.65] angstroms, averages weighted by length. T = 1.20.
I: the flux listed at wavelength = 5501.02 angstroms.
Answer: 10.64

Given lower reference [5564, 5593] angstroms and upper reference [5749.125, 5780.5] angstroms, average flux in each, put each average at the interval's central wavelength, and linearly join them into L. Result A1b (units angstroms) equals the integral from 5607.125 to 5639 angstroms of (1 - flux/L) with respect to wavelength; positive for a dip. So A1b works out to 2.8 angstroms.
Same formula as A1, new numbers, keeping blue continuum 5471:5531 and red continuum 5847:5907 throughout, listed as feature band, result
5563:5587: -0.09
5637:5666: -0.10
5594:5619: -0.02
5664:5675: -0.08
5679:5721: -0.20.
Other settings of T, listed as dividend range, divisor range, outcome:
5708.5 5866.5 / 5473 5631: 1.20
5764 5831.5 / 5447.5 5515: 1.33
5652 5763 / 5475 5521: 1.16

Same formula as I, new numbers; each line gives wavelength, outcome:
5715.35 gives 15.37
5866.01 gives 12.3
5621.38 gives 13.78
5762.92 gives 14.97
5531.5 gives 13.2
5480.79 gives 12.82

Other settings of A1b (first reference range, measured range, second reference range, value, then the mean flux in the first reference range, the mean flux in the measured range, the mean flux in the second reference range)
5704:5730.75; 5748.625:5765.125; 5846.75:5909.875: -2.6 angstroms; 15.3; 16.6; 11.6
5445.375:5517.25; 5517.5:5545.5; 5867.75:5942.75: -3.0 angstroms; 12.5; 13.7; 11.4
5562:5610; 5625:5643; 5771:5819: 1.8 angstroms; 13.4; 12.8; 16.8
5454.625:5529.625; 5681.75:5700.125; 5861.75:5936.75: -3.8 angstroms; 12.8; 14.6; 11.3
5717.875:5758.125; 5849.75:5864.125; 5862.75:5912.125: -2.9 angstroms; 16.4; 14.2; 10.7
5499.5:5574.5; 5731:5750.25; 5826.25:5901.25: -4.6 angstroms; 13.5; 16.3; 13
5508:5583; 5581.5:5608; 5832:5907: 0.8 angstroms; 13.8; 13.2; 12.6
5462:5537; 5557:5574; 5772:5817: 0.1 angstroms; 13.1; 13.9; 16.9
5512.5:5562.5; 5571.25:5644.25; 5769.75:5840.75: 6.5 angstroms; 13.8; 13.2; 16.6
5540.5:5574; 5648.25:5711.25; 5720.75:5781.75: 4.7 angstroms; 14.1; 14.2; 16.1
